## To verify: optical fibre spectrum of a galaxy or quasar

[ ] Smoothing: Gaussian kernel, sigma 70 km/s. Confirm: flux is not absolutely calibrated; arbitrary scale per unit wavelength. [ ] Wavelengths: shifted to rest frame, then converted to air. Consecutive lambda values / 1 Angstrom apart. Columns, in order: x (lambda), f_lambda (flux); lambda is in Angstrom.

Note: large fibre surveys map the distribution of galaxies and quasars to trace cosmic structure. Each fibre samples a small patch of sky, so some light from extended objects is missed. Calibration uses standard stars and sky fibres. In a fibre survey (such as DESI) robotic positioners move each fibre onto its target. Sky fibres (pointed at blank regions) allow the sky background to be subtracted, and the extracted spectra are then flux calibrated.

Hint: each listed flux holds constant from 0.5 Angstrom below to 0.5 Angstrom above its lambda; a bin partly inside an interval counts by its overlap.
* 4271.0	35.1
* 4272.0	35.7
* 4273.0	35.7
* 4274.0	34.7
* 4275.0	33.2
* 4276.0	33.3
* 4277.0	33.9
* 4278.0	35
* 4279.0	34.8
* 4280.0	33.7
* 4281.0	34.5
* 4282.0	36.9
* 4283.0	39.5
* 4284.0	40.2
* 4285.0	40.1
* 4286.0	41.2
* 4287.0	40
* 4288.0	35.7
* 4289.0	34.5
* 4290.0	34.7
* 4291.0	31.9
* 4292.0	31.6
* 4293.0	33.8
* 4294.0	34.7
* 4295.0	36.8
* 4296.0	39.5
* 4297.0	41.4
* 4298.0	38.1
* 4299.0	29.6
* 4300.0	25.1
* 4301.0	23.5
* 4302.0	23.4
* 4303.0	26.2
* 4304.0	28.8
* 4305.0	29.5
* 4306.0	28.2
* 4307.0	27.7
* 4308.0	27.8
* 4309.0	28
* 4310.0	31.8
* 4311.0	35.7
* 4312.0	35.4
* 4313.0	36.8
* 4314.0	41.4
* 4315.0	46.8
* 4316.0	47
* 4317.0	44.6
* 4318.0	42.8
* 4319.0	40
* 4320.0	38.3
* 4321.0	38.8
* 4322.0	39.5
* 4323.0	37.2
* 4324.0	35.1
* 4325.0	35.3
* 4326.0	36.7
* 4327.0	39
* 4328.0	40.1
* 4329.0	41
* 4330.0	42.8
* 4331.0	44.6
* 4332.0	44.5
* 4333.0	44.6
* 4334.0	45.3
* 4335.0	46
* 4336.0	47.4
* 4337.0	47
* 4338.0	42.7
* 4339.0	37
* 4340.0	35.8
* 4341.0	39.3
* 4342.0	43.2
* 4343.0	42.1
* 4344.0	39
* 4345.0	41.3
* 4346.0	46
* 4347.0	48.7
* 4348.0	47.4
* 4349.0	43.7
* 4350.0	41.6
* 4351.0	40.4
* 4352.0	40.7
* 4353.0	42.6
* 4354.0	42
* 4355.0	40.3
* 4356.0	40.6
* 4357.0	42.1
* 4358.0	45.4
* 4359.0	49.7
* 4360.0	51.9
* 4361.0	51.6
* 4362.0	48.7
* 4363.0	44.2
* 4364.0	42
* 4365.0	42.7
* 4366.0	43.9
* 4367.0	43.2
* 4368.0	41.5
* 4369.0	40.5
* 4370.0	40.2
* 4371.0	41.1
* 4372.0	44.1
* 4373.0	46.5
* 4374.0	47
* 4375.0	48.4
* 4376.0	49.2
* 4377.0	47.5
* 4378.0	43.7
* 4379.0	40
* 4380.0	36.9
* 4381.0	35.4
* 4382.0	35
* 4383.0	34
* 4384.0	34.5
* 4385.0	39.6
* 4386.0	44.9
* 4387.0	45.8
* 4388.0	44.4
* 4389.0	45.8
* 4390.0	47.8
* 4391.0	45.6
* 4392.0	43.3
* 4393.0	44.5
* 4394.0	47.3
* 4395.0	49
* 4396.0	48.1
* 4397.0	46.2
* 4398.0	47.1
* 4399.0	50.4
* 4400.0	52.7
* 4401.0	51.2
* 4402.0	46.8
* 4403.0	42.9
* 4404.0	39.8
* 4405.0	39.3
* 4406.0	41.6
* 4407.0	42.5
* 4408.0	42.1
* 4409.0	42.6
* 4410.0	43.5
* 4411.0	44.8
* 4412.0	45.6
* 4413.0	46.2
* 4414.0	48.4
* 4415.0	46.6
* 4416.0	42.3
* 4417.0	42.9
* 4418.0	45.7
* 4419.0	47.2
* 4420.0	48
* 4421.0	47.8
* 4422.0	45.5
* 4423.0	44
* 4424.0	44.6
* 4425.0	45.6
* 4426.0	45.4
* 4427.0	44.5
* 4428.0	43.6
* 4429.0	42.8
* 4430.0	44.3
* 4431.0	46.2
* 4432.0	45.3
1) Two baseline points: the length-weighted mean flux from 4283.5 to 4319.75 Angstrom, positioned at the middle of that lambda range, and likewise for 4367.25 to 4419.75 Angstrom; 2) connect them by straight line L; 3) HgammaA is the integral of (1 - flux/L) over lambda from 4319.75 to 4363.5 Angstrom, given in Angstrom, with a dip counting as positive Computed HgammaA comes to -4.1 Angstrom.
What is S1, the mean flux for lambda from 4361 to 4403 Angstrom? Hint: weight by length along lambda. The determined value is 44.2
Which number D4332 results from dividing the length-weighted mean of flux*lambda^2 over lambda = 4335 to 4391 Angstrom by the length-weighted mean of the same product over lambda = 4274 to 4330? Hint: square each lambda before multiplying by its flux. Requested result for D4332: 1.25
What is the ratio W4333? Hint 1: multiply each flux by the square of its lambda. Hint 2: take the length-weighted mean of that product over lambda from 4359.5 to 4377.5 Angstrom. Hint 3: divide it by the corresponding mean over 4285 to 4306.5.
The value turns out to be 1.42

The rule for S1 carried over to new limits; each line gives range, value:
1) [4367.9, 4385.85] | 41.5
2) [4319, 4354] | 41.6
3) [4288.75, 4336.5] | 36.5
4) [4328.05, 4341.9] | 42.8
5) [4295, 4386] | 40.1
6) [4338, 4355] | 41.9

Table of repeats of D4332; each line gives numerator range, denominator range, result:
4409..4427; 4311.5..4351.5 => 1.13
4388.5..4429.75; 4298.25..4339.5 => 1.27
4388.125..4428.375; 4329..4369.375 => 1.07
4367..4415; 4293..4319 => 1.34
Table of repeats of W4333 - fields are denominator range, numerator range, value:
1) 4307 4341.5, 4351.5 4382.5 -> 1.12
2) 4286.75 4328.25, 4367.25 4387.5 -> 1.23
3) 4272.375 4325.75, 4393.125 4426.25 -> 1.36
